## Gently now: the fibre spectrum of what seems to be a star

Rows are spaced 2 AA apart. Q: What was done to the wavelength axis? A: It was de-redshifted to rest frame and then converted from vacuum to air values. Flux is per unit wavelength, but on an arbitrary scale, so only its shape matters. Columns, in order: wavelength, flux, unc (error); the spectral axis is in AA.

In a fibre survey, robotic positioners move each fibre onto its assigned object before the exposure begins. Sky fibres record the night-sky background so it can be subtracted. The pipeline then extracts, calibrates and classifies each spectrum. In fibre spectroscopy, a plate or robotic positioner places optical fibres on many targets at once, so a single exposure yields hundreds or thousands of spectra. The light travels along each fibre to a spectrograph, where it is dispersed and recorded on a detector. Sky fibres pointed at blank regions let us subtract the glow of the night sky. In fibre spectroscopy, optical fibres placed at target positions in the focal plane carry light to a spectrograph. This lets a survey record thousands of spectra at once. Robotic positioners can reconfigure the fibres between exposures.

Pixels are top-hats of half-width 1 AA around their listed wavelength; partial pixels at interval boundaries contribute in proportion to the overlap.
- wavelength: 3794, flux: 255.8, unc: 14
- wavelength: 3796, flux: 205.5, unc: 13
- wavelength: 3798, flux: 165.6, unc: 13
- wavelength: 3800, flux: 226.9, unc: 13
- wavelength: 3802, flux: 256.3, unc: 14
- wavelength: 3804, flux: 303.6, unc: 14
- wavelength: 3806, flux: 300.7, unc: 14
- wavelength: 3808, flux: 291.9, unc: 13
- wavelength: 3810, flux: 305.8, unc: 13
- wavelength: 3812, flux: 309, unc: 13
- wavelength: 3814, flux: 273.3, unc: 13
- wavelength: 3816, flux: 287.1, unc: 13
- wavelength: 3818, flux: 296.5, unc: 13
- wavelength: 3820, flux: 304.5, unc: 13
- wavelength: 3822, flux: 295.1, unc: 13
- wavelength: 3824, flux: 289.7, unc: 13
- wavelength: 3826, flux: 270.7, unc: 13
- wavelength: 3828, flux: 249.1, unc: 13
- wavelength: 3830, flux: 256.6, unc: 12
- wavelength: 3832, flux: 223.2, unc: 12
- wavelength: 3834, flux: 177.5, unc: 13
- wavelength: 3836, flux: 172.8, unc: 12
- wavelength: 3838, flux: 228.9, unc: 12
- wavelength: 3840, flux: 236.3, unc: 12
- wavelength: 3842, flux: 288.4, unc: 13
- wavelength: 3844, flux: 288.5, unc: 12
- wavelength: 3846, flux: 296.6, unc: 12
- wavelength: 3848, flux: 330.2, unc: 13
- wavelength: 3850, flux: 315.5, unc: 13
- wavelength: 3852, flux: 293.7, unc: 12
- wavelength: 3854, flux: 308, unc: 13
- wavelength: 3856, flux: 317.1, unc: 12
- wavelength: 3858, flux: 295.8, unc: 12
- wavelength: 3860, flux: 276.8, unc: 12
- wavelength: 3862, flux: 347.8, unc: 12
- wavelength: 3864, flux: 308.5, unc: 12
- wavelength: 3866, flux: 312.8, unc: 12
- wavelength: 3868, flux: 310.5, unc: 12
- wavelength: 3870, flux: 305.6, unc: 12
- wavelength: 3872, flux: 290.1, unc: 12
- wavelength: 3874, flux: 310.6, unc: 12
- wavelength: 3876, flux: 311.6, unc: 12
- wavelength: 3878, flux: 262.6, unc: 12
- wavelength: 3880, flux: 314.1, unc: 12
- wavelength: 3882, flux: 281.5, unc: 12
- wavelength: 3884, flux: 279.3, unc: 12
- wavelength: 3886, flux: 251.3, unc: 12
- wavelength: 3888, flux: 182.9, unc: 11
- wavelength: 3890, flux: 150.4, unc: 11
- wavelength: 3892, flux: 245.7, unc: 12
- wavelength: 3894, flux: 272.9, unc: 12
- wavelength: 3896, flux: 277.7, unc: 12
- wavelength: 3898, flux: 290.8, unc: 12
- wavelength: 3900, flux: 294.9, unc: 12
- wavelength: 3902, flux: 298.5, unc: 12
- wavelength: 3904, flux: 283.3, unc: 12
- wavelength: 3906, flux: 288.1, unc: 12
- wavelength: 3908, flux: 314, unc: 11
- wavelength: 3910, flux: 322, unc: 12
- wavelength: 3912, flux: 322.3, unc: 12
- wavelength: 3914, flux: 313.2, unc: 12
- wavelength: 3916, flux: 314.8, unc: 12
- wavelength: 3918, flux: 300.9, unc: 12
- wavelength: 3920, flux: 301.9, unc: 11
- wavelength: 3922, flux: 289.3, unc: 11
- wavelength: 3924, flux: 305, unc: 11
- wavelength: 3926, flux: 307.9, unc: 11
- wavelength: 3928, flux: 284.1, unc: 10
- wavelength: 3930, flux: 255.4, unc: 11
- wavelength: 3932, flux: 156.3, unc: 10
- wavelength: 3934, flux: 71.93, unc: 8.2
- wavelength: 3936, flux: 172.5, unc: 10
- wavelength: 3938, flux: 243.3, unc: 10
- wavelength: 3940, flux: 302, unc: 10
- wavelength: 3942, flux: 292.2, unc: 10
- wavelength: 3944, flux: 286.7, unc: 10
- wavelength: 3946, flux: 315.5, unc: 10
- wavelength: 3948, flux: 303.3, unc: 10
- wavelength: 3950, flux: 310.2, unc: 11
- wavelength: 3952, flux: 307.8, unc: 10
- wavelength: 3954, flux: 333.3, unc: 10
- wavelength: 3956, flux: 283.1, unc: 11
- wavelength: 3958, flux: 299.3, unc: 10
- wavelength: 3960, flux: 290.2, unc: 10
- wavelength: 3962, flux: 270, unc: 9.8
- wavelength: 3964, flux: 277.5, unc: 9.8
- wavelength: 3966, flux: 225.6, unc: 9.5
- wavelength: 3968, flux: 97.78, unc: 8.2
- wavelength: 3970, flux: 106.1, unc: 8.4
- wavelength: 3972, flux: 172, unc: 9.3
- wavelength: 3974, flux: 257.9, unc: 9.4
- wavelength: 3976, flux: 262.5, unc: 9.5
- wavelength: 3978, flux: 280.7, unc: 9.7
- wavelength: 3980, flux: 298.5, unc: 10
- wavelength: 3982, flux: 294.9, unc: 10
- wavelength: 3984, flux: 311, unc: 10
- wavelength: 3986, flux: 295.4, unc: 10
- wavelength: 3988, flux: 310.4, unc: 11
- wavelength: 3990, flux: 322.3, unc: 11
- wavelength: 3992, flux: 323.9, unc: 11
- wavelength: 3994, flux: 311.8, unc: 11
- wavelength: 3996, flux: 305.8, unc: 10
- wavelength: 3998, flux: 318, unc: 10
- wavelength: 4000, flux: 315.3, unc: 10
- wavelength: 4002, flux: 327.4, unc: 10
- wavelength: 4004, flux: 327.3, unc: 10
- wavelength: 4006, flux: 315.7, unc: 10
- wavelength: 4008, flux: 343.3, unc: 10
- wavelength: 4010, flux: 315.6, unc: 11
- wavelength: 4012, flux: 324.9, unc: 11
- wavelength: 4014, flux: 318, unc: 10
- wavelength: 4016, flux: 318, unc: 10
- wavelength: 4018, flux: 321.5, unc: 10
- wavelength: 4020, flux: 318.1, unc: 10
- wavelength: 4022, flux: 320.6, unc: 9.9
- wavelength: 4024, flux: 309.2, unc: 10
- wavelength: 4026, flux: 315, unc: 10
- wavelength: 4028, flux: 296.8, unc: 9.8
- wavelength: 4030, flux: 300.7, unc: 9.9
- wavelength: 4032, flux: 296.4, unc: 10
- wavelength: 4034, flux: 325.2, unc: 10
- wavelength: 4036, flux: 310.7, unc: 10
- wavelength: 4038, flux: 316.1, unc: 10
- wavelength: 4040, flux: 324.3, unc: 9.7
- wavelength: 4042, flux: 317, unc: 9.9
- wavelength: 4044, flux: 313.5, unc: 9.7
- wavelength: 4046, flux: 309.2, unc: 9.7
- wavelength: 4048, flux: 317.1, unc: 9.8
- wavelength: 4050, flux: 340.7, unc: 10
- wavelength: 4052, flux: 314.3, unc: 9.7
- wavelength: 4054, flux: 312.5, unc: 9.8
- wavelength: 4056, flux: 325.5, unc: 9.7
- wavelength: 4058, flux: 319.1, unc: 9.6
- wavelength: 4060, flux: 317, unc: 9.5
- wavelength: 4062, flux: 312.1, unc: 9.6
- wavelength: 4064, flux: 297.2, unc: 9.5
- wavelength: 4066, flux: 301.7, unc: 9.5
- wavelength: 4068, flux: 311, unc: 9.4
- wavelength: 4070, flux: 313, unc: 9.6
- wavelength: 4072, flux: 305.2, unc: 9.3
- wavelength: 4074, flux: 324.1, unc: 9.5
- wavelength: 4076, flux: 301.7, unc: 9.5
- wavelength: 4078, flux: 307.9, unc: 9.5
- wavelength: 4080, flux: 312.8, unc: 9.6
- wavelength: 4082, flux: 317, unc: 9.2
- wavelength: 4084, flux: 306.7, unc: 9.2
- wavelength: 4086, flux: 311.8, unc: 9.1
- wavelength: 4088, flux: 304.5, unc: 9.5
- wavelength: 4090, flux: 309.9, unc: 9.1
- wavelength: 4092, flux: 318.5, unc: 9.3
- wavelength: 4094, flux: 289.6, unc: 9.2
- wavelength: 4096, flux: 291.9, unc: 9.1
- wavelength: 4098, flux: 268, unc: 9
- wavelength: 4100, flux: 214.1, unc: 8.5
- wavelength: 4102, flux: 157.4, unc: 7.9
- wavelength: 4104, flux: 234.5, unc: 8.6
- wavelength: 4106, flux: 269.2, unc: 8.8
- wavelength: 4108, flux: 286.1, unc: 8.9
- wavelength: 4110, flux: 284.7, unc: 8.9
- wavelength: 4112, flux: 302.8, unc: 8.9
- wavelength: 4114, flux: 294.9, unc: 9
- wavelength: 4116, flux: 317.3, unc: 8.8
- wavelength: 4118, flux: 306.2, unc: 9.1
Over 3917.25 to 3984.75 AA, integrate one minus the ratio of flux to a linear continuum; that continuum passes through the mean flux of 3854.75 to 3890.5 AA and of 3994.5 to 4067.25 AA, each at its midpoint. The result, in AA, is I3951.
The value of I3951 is 9.0 AA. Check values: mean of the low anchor 286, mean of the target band 260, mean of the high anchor 316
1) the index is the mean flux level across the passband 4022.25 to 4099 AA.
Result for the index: 310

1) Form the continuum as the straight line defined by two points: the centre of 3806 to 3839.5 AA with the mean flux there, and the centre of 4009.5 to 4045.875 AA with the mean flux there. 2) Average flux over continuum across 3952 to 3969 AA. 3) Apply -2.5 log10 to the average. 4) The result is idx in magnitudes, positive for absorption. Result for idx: 0.14 mag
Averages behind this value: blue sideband 265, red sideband 314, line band 262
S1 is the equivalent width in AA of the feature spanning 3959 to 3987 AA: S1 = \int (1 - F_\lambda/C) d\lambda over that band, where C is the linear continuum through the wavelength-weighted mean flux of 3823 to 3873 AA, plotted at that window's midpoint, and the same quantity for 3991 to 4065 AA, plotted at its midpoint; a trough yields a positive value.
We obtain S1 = 5.5 AA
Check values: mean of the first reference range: 280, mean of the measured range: 246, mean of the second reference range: 317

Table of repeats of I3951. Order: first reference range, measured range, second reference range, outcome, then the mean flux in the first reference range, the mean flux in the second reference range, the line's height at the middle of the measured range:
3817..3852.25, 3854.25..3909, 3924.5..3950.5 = -4.9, 267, 254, 261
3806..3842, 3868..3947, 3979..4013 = 4.1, 265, 315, 289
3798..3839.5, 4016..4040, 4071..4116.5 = -2.6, 263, 288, 282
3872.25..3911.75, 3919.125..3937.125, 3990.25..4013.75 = 3.3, 277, 321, 291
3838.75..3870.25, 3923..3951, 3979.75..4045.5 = 4.6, 301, 315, 308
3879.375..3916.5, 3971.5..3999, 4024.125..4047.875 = 0.6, 278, 311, 299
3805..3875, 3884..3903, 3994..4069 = 2.6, 285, 316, 293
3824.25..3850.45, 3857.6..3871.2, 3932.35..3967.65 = -2.7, 256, 264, 258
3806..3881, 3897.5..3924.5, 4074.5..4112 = -1.7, 285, 284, 285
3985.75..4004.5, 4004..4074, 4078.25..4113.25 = -3.3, 316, 282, 301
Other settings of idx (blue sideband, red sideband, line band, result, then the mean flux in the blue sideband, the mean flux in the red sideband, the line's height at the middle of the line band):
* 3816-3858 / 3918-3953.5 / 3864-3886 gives -0.10 mag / 273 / 267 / 271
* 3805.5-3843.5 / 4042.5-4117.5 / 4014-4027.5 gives -0.09 mag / 266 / 298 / 291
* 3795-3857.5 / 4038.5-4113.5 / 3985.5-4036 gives -0.09 mag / 270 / 299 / 292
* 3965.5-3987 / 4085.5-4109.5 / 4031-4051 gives -0.24 mag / 237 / 271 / 255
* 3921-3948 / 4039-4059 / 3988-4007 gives -0.10 mag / 254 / 319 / 290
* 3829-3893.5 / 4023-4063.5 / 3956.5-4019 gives 0.06 mag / 274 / 314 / 302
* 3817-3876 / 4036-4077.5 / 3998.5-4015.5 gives -0.06 mag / 283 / 314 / 307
